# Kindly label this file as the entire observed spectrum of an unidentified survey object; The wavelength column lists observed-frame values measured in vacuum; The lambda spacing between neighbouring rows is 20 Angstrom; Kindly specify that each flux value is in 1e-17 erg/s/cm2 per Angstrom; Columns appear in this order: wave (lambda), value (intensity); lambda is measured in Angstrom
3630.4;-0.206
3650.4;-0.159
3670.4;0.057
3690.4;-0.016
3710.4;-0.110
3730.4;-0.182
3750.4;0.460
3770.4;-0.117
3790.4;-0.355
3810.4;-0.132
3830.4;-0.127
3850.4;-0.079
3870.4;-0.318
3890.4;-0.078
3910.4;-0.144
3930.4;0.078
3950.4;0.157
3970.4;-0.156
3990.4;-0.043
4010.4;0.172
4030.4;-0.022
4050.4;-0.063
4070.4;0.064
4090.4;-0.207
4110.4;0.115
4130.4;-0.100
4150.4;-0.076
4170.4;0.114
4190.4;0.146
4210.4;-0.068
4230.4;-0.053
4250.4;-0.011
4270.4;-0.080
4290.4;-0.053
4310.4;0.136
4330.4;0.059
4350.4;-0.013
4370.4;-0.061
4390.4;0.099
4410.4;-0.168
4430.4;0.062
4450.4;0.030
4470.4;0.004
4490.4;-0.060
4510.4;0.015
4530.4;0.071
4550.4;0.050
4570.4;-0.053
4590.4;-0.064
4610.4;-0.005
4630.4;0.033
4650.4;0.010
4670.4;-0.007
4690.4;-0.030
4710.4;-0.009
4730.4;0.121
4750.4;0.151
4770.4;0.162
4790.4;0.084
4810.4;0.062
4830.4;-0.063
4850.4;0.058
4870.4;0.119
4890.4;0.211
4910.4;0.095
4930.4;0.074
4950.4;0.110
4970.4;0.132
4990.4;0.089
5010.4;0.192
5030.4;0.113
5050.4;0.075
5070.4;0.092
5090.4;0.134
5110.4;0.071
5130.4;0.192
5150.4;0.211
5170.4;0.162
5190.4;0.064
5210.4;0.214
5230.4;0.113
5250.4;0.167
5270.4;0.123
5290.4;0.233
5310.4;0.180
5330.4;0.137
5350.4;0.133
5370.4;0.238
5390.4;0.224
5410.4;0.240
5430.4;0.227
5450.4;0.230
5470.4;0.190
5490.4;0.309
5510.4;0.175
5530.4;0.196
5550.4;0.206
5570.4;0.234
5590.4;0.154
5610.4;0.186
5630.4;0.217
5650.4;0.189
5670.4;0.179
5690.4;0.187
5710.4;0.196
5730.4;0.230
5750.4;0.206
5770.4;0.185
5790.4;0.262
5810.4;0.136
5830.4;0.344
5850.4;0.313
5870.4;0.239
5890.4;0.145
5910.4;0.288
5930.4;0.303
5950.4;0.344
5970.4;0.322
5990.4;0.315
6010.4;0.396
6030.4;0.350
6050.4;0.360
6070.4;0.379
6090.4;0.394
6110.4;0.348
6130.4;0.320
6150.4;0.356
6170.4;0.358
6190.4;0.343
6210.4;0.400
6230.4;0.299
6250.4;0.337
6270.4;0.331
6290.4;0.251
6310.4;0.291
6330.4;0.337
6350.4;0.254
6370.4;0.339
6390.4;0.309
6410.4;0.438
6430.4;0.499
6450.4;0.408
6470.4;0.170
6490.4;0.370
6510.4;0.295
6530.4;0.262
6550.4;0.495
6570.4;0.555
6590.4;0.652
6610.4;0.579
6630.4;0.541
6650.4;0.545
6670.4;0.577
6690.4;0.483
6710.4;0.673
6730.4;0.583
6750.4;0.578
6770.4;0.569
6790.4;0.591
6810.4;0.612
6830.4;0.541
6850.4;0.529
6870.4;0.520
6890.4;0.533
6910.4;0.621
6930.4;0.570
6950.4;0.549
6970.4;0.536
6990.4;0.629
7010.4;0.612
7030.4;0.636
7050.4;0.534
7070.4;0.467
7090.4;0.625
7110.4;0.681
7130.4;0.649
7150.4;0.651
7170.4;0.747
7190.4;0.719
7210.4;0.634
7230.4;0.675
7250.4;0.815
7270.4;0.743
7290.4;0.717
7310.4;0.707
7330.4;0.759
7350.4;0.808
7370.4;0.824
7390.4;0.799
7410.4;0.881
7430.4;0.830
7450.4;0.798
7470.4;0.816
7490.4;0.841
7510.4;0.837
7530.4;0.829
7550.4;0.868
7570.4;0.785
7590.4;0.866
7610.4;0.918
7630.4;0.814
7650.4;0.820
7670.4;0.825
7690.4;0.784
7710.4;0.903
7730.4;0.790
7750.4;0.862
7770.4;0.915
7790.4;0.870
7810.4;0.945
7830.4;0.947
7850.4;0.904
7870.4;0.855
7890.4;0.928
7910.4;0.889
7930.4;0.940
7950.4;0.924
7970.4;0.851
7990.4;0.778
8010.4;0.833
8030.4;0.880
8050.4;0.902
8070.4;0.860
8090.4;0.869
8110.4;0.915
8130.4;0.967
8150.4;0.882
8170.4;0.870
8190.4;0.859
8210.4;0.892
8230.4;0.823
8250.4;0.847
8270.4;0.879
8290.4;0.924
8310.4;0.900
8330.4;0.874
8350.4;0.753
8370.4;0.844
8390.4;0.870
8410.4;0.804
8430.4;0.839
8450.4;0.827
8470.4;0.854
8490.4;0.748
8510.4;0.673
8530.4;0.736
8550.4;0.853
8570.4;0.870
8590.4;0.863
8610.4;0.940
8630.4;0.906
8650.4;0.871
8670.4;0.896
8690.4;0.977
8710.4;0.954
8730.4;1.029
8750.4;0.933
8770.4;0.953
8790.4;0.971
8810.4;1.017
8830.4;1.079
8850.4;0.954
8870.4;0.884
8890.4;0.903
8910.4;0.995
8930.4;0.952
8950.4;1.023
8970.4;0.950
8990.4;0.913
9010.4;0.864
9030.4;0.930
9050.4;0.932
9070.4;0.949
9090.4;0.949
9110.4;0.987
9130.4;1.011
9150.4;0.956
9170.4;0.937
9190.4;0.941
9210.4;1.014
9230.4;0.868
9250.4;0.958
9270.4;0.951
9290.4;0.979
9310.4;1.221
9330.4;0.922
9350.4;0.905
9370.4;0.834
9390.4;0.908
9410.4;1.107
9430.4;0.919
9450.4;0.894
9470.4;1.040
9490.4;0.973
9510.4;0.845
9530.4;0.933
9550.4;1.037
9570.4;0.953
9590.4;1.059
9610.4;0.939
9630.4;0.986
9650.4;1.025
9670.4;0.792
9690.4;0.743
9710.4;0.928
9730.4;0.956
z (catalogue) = 0.64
